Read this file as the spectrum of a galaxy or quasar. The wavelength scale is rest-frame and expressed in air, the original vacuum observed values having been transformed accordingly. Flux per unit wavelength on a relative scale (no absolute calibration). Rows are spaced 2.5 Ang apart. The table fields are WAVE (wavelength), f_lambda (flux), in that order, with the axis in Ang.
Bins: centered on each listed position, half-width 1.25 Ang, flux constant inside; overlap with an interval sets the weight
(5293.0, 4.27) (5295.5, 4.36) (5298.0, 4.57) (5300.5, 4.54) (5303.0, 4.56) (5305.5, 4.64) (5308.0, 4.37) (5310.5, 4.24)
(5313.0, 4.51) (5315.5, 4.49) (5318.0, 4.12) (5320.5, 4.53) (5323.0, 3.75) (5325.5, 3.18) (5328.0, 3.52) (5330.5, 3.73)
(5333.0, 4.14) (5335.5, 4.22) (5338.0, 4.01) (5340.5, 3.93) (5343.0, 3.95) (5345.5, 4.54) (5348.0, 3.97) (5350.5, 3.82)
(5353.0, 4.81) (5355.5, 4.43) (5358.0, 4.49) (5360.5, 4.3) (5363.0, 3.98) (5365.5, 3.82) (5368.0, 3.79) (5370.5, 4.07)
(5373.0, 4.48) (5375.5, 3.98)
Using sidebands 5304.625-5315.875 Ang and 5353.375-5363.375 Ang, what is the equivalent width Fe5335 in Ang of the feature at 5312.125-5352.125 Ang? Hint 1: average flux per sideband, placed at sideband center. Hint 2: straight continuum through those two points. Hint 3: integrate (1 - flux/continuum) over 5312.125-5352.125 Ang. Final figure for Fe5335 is 3.46 Ang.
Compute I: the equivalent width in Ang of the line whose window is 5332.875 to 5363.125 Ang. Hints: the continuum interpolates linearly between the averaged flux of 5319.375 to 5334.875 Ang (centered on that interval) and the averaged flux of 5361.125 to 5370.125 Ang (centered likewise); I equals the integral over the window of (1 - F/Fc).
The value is -2.6 Ang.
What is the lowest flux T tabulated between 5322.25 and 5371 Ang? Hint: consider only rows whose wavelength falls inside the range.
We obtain 3.18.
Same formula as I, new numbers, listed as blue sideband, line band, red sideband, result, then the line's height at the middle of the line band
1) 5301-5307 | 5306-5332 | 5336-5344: 1.7 Ang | 4.33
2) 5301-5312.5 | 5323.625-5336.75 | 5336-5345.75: 1.4 Ang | 4.19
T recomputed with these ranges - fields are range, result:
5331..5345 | 3.93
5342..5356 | 3.82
